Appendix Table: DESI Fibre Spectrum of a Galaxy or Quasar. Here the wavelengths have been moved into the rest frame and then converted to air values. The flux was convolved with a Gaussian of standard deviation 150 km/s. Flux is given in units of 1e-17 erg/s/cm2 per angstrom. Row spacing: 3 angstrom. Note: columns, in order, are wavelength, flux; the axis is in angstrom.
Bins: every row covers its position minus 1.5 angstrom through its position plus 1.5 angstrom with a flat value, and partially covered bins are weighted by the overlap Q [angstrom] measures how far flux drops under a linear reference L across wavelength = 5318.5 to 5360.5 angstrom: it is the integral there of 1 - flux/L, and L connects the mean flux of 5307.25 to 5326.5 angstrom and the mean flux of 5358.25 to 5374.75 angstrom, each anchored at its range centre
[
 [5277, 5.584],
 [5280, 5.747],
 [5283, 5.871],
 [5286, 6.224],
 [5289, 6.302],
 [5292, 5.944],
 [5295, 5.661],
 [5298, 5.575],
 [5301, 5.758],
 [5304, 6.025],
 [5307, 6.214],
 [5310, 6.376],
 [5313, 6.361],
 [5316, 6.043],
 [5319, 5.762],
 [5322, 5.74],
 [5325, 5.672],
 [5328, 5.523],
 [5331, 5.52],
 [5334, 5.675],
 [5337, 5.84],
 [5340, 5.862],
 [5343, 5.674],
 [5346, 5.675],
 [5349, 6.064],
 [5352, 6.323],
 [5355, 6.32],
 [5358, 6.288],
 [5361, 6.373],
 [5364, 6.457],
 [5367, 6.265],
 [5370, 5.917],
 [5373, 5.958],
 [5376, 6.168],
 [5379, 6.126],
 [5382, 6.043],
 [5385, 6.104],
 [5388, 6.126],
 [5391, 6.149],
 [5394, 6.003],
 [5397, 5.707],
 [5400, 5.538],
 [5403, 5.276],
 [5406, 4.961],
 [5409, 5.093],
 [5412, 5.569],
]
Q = 1.58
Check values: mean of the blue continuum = 6.01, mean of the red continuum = 6.2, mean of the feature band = 5.87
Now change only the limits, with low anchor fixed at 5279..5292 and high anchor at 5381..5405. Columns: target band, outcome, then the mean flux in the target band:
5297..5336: 0.7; 5.87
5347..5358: -0.6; 6.22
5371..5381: -0.3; 6.07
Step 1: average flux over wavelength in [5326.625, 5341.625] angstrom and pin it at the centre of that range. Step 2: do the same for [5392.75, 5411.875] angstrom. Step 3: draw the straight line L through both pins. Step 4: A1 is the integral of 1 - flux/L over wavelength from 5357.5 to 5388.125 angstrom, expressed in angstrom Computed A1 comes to -3.4 angstrom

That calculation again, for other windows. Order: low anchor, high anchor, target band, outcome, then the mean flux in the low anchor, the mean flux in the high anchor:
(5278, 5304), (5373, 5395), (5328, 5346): 0.9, 5.89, 6.1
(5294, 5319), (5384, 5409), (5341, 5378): -2.0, 5.99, 5.69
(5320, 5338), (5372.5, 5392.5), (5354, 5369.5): -1.0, 5.66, 6.1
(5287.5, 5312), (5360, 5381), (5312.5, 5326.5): 0.4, 5.99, 6.17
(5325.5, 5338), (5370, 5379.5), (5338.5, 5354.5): -0.5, 5.63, 6.05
